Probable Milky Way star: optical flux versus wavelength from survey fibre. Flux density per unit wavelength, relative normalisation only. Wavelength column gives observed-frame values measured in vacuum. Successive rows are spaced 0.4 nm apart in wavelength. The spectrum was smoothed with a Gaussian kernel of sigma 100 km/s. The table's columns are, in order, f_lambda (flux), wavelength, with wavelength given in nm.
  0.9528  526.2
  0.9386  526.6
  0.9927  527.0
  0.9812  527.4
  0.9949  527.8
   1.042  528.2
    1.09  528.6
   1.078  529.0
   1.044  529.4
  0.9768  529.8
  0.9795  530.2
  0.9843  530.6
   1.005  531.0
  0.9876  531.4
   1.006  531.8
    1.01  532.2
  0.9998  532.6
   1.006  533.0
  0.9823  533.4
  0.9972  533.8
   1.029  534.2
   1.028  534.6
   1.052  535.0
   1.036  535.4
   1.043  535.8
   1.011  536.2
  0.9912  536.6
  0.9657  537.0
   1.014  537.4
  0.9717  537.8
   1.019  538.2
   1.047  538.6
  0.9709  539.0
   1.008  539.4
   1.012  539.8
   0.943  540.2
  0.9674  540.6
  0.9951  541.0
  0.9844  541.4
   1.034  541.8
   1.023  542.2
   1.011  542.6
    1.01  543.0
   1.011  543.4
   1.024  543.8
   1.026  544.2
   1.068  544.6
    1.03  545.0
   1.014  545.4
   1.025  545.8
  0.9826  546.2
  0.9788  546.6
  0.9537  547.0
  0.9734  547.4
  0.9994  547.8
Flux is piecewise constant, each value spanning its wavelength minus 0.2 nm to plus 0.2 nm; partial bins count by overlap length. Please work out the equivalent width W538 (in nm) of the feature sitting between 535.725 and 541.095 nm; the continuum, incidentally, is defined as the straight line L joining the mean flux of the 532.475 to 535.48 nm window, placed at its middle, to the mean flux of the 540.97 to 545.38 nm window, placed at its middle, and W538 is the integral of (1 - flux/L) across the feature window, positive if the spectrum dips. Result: 0.116 nm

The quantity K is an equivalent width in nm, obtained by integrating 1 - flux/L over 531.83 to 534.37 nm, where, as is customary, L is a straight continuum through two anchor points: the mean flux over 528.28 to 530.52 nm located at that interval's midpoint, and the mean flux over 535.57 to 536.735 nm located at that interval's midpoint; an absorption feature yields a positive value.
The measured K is 0.05 nm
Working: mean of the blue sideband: 1.03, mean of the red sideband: 1.02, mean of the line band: 1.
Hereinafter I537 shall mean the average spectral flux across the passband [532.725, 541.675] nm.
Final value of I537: 1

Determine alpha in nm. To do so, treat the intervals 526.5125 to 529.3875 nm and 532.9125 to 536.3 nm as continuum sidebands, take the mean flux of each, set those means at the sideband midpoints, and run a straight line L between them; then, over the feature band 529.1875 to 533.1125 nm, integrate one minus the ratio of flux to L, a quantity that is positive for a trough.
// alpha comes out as 0.08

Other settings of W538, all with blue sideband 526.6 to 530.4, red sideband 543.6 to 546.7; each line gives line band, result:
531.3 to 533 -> 0.02 nm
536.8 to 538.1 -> 0.04 nm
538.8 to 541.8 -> 0.09 nm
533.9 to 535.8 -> -0.03 nm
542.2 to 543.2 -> 0.01 nm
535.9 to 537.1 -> 0.03 nm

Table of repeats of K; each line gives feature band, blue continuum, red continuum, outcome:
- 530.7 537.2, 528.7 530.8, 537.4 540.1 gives 0.01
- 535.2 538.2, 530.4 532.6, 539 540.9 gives -0.05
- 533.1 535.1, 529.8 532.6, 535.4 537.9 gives -0.03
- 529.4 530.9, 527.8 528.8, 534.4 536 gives 0.08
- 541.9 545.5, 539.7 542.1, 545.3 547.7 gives -0.13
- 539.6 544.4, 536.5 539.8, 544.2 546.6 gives 0.03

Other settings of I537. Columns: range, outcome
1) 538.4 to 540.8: 0.991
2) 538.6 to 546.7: 1.01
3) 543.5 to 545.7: 1.03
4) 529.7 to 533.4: 0.995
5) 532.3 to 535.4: 1.01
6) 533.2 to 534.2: 0.998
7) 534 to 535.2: 1.04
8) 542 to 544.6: 1.02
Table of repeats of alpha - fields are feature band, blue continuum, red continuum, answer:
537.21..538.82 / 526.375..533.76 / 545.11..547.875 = -0.023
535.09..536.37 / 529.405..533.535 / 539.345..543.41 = -0.045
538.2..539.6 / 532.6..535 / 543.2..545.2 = 0.015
